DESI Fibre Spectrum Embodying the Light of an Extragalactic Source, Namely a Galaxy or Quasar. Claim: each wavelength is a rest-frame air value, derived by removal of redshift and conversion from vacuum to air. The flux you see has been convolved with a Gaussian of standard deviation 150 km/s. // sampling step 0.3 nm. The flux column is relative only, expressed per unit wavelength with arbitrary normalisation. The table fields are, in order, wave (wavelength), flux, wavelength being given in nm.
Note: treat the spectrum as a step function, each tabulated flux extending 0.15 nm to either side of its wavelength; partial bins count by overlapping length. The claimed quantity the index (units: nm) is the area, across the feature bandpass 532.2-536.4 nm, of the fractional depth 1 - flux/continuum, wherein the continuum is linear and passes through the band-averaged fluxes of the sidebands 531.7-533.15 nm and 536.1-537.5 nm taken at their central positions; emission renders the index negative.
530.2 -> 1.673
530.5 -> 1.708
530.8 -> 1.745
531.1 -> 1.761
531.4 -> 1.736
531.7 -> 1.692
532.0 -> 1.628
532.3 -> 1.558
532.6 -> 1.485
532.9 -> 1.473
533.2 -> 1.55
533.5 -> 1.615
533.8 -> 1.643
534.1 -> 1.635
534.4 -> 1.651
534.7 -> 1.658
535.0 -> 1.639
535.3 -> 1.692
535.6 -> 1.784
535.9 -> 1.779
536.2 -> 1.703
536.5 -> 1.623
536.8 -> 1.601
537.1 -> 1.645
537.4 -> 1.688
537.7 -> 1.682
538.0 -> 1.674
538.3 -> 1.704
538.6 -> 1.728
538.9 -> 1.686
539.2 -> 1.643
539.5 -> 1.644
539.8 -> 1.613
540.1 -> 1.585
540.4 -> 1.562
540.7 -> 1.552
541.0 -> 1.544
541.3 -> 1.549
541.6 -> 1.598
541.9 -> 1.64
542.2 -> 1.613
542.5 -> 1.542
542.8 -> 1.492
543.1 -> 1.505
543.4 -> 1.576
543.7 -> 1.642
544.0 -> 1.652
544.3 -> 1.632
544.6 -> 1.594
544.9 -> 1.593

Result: -0.103 nm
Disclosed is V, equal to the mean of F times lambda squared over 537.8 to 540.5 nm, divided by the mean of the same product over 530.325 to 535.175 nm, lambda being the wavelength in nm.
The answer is 1.03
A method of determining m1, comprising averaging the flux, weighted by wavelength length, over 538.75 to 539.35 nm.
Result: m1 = 1.66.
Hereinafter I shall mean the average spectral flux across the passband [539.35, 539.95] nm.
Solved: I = 1.63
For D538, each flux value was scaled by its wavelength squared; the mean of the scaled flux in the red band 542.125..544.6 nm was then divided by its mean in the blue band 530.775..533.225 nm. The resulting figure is 1.02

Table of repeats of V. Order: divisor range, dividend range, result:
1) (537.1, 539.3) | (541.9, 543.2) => 0.94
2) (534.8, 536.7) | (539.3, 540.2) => 0.97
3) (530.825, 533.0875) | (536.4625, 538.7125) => 1.05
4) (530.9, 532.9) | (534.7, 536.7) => 1.05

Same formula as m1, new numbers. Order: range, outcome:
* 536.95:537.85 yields 1.67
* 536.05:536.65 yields 1.66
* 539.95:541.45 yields 1.56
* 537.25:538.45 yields 1.69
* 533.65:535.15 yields 1.65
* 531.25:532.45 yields 1.65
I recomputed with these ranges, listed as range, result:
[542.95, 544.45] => 1.6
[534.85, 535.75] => 1.71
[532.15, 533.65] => 1.54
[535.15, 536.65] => 1.72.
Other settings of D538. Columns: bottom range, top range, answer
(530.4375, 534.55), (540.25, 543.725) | 0.99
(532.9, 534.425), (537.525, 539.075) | 1.08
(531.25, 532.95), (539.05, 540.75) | 1.03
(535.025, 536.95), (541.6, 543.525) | 0.95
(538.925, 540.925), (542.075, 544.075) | 0.99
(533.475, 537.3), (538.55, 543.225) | 0.97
